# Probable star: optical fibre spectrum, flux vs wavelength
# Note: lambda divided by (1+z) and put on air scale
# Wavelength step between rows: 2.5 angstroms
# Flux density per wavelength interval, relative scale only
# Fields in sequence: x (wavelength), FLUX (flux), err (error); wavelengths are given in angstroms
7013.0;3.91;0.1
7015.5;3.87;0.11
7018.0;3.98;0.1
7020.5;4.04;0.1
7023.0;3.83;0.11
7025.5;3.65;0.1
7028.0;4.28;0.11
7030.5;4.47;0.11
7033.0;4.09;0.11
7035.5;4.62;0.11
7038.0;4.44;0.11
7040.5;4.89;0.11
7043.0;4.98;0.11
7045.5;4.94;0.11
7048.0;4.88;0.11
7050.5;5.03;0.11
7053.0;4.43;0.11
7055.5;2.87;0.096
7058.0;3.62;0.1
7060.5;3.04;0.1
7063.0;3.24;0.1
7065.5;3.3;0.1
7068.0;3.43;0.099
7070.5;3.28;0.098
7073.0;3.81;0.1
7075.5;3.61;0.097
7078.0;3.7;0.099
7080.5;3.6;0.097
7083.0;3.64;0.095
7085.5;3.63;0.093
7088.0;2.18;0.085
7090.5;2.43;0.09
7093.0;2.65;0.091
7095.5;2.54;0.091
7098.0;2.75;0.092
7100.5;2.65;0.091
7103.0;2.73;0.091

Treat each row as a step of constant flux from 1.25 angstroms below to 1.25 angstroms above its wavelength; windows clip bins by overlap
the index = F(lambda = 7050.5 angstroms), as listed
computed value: 5.03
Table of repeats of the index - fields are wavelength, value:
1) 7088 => 2.18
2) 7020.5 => 4.04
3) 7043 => 4.98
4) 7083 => 3.64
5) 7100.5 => 2.65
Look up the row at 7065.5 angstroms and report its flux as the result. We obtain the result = 3.3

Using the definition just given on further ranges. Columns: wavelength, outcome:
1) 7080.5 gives 3.6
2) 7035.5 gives 4.62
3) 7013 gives 3.91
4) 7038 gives 4.44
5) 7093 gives 2.65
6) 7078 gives 3.7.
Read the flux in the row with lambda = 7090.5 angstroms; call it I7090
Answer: 2.43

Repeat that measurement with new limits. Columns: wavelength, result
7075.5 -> 3.61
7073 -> 3.81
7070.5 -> 3.28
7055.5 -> 2.87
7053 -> 4.43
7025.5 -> 3.65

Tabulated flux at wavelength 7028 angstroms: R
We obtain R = 4.28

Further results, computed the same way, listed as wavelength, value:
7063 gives 3.24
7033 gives 4.09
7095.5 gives 2.54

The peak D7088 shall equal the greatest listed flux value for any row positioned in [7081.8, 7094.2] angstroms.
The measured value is 3.64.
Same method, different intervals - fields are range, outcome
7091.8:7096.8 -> 2.65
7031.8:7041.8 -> 4.89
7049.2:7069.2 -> 5.03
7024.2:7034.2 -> 4.47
